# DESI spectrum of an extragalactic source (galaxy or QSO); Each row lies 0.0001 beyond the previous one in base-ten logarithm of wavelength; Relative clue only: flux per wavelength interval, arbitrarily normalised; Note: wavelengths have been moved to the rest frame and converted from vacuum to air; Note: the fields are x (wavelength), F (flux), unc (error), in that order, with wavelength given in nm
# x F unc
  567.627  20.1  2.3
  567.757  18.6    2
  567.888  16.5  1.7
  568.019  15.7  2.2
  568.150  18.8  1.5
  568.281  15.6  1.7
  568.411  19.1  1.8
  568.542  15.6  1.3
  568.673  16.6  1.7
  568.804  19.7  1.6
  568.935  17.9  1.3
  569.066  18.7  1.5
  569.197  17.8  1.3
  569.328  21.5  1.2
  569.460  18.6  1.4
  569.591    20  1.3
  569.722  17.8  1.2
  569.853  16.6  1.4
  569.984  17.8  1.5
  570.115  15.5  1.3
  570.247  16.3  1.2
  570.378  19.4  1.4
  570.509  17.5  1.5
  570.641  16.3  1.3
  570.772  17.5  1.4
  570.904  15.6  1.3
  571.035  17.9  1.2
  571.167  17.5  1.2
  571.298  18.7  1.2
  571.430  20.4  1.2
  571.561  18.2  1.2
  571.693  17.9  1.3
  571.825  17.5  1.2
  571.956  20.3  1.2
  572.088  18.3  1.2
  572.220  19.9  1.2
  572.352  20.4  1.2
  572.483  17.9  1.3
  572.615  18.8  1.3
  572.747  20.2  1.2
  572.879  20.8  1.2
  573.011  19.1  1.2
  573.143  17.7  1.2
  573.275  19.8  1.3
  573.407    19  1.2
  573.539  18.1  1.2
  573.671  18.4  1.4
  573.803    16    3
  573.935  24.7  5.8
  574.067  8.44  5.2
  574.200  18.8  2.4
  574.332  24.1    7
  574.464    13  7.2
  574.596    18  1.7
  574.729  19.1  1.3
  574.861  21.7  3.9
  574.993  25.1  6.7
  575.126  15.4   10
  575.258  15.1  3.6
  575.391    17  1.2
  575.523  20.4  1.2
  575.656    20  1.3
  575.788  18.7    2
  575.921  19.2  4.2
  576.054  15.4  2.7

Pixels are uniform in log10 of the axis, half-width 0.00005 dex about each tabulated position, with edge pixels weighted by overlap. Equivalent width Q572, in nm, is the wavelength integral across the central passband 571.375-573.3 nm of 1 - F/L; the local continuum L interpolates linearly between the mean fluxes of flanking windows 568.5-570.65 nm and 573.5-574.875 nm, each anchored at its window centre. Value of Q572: -0.12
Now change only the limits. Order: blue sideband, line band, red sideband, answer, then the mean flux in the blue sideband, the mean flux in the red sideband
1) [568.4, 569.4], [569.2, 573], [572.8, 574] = 0.080 nm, 18.3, 19.3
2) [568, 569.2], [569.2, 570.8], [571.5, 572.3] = 0.014 nm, 17.6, 18.7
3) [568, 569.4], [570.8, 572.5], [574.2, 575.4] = -0.010 nm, 18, 18.8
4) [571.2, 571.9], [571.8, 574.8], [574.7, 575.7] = 0.033 nm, 18.5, 19.2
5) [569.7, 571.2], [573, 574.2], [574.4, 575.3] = 0.003 nm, 17.1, 18.3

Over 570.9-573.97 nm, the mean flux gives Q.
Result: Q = 18.9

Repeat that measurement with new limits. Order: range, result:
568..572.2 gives 17.9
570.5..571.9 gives 17.8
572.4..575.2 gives 18.8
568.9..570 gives 18.6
